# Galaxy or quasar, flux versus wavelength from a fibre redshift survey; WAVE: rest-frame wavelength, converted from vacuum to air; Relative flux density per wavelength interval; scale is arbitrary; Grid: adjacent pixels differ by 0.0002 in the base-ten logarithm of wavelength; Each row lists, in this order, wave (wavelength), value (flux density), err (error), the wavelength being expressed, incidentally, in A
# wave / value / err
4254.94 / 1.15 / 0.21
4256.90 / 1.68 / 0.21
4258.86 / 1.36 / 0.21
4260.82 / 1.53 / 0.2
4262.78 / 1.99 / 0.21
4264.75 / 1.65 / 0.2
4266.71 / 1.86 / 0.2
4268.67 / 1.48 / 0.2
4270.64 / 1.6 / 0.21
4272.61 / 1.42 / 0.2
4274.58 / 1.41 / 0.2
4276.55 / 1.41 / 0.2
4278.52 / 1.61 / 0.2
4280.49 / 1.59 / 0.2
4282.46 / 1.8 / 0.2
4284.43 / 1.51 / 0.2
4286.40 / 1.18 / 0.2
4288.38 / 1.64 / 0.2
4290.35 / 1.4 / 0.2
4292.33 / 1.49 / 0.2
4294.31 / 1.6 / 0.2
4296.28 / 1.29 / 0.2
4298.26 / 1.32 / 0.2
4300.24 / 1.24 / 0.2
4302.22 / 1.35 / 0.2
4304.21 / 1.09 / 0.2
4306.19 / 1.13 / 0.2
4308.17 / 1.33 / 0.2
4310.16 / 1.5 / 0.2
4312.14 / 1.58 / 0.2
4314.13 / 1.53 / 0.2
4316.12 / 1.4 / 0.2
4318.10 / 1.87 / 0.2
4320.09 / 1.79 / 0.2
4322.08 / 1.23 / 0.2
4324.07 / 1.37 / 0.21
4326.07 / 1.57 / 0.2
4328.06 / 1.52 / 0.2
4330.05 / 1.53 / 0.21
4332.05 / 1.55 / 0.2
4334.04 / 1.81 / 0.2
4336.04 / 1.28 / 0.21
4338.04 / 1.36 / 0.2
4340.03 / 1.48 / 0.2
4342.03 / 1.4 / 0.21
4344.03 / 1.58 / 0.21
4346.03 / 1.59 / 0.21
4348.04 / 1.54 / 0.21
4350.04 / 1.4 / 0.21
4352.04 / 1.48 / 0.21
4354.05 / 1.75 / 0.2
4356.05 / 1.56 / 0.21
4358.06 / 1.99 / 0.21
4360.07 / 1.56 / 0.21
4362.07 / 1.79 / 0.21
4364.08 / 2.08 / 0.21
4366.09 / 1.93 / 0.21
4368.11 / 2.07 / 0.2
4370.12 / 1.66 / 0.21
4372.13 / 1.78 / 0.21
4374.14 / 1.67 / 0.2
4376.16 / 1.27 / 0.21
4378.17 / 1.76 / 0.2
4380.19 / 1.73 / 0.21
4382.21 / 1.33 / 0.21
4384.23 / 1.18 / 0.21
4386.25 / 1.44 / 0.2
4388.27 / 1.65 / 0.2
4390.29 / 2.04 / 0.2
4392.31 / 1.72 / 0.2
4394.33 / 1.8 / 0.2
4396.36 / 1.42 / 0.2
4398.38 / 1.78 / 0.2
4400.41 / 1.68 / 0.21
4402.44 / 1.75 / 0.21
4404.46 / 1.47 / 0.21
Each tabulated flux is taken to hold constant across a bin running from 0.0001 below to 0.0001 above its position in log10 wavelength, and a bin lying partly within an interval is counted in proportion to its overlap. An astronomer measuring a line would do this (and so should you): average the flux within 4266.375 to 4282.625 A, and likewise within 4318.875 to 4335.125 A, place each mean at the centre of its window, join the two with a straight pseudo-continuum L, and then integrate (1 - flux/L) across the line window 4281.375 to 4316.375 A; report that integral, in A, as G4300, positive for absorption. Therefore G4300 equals 3.2 A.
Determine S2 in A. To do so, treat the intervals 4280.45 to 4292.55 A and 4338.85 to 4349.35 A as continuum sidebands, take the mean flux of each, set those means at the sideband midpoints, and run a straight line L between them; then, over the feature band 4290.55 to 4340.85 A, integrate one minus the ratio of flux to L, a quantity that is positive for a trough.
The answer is 2.14 A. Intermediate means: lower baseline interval 1.51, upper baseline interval 1.51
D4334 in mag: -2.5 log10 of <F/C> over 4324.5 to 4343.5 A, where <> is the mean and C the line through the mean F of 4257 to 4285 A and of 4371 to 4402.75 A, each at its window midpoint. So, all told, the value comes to 0.08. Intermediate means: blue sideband 1.59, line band 1.5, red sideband 1.62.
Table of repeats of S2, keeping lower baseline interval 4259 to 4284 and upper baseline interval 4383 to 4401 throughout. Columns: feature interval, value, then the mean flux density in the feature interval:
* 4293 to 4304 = 1.8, 1.34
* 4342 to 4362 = 0.2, 1.6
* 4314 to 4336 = 0.9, 1.55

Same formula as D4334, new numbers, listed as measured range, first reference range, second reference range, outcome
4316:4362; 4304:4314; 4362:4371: 0.06 mag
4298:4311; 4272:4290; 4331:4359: 0.19 mag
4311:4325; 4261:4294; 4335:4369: 0.04 mag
